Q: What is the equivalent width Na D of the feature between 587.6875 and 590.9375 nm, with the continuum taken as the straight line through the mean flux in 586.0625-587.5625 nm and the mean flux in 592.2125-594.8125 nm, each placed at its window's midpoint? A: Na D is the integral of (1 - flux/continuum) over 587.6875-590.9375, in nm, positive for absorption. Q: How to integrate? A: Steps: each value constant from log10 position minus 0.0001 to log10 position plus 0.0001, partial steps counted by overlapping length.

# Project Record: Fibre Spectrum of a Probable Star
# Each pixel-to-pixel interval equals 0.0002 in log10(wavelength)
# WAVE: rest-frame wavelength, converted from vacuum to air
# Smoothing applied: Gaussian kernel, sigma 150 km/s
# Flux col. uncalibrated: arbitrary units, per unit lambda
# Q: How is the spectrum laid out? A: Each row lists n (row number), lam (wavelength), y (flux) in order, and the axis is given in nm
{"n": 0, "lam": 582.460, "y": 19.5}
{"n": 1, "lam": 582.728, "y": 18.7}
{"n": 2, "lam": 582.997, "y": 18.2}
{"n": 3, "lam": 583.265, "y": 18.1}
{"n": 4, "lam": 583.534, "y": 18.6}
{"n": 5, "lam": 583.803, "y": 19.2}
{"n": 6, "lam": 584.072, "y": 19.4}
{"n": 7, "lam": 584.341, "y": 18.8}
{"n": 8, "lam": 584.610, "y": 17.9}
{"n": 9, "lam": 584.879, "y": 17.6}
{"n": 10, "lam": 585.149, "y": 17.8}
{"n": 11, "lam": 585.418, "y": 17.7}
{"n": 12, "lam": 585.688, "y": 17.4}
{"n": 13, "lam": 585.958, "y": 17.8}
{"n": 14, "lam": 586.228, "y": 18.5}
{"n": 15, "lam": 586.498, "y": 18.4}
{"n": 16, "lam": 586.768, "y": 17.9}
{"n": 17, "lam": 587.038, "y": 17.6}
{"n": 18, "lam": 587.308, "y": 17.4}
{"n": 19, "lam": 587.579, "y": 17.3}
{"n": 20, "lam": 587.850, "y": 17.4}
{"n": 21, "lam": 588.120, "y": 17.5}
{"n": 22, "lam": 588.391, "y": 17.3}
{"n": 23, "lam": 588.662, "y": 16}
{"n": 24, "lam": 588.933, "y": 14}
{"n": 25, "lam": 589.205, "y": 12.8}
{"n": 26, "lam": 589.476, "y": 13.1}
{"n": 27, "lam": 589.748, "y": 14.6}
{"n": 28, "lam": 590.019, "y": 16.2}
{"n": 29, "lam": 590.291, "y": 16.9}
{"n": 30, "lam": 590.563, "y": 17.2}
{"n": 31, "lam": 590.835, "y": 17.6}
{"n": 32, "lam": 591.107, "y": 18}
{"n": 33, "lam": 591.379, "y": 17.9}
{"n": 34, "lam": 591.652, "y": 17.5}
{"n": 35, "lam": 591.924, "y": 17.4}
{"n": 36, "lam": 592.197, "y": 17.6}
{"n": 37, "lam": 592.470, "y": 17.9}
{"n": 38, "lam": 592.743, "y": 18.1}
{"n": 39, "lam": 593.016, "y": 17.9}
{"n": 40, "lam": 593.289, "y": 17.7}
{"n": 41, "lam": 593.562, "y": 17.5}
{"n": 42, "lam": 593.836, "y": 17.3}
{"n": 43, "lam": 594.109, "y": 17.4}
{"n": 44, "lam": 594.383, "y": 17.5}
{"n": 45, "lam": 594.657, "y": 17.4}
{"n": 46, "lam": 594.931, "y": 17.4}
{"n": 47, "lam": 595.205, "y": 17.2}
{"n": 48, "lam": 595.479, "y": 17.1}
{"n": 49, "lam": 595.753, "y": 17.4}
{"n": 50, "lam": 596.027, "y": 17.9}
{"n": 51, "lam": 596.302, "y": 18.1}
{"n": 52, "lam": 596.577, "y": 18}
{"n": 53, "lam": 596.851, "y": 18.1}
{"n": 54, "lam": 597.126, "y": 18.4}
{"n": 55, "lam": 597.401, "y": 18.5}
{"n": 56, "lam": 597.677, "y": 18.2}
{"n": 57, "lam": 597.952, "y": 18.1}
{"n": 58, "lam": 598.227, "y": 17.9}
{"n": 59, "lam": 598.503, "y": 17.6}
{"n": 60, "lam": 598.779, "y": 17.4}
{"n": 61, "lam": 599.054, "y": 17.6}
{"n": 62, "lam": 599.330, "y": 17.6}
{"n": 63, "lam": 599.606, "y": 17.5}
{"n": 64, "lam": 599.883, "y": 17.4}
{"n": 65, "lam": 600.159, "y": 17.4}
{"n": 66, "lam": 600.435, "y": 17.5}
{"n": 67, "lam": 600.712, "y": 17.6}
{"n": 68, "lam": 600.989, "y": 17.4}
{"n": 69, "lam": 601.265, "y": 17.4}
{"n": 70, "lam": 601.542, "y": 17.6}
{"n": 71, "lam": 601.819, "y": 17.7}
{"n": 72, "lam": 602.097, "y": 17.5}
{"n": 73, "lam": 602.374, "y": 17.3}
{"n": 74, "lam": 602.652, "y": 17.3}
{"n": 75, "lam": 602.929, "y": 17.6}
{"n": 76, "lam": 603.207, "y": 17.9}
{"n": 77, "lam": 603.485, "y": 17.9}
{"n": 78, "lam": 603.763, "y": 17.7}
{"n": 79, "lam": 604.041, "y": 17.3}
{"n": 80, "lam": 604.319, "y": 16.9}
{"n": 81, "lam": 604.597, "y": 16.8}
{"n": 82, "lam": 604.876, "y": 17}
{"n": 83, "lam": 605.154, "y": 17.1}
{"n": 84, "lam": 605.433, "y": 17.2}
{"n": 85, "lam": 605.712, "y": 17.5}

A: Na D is 0.35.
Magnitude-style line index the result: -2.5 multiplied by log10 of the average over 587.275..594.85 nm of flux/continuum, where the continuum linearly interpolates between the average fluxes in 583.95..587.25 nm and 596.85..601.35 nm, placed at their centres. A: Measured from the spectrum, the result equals 0.07 mag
